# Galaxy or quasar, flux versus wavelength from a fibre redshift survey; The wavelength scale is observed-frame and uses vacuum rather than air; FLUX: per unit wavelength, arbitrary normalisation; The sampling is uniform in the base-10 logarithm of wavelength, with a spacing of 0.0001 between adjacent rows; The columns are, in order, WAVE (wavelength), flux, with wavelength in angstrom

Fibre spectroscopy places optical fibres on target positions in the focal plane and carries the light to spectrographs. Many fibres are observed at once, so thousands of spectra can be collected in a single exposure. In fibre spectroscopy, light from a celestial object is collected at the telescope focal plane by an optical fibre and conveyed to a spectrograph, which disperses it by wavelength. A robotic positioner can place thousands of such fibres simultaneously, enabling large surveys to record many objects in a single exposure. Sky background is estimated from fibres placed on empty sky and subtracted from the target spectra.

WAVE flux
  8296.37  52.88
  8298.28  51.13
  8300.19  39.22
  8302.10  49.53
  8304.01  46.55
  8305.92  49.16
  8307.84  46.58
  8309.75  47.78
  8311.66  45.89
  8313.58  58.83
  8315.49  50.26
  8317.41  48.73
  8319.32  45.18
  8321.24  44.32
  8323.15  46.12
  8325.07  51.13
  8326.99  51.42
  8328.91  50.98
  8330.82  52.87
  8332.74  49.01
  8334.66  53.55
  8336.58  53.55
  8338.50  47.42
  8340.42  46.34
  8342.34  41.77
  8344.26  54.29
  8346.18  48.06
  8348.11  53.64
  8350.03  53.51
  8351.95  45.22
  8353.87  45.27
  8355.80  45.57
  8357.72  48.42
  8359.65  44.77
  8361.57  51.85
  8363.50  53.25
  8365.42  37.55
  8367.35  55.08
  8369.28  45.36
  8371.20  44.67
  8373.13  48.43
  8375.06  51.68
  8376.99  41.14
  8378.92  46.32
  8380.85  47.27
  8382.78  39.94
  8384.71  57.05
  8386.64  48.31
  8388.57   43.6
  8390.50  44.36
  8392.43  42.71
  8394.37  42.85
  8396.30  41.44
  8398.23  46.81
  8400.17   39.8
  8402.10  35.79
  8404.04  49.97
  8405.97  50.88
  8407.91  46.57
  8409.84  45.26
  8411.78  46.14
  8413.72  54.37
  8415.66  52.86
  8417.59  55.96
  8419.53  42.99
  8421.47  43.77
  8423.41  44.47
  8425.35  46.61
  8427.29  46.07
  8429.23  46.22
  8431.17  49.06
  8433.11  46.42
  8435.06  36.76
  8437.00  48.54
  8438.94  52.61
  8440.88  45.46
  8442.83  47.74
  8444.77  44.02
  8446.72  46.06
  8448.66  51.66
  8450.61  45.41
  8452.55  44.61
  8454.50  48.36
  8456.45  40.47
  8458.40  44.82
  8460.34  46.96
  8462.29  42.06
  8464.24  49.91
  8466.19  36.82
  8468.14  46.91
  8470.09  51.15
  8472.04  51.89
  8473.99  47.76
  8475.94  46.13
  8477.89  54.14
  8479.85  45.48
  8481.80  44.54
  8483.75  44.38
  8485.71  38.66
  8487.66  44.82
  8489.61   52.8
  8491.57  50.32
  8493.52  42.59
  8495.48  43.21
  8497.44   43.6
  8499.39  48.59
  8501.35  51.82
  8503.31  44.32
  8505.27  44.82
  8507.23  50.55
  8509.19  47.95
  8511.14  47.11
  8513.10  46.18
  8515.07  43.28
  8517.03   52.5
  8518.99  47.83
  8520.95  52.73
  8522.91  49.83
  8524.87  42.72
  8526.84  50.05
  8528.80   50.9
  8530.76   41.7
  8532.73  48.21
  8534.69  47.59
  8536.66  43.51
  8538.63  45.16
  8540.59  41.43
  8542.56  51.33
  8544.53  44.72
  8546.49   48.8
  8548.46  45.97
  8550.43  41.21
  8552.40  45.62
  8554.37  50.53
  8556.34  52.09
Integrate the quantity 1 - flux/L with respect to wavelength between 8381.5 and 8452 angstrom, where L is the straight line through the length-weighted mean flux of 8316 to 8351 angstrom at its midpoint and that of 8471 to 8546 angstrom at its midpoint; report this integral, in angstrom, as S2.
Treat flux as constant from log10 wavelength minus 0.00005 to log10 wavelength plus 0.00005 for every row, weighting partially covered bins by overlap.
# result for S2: 2.9 angstrom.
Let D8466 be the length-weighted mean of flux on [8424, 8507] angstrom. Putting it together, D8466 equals 46.3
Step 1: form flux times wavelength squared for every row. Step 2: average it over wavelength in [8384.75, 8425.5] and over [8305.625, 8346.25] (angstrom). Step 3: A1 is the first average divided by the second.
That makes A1 0.96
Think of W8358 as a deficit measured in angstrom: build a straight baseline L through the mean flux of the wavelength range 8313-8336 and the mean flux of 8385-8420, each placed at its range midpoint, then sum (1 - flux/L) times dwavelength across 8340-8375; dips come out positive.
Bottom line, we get 0.3 angstrom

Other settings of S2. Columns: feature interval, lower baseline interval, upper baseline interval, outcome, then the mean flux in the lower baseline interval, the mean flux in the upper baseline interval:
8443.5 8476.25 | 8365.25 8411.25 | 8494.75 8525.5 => 0.4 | 45.7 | 47.4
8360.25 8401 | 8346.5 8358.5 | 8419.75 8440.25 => 1.2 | 48.6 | 45.9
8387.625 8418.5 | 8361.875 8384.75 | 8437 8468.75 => 0.3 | 47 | 45.9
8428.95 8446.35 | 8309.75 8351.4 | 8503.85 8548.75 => 0.7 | 49.8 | 47.2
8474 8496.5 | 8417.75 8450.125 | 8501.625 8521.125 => 0.5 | 46.4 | 47.7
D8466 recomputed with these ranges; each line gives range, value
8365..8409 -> 45.6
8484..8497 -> 45.3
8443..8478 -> 46.5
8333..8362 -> 48.8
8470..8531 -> 47.3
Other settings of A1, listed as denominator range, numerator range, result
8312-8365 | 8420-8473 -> 0.96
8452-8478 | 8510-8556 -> 1.03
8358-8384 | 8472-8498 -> 1.02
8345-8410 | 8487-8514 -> 1.04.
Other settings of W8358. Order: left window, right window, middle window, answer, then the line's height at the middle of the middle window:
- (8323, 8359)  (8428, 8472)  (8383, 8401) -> 1.1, 47.9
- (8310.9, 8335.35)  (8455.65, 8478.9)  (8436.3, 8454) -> -0.1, 47.1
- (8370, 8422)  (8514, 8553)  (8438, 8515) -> 0.1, 46.6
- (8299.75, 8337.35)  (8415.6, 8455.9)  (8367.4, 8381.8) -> 0.3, 48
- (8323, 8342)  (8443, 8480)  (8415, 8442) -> 0.3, 47.5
